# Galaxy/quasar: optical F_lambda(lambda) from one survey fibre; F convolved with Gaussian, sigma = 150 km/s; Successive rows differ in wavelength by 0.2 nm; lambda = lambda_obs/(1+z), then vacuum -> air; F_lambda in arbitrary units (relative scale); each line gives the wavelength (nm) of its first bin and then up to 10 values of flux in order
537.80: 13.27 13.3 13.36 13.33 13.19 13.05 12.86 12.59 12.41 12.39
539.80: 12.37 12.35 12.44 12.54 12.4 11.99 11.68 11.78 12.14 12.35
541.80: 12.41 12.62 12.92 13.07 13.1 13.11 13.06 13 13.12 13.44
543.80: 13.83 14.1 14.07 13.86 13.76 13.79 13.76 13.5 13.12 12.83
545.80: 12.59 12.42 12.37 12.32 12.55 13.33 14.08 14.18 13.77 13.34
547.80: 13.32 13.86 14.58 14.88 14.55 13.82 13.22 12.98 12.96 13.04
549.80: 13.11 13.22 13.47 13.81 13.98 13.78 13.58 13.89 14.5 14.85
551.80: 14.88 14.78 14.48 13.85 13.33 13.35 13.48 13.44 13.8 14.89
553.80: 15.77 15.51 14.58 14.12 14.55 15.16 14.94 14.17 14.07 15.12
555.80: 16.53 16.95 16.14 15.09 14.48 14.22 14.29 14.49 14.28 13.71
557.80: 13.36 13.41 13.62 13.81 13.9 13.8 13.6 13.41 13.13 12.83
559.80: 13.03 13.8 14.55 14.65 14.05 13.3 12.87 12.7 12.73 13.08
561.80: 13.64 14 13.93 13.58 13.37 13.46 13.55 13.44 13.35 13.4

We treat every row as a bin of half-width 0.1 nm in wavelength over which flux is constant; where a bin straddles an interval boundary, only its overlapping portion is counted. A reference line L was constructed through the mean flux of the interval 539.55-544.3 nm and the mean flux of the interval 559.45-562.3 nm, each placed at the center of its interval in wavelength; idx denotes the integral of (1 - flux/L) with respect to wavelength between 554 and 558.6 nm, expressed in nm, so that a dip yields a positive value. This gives -0.44 nm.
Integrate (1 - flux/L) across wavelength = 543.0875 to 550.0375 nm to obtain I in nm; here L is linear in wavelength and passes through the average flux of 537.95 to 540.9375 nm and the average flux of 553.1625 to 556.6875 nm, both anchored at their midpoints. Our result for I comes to 0.15 nm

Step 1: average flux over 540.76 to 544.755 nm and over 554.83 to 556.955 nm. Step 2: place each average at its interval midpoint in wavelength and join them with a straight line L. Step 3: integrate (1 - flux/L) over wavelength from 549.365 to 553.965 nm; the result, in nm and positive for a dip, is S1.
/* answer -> 0.16 nm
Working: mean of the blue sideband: 13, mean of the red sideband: 15.1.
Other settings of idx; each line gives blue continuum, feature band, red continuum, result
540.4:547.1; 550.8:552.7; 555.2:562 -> -0.09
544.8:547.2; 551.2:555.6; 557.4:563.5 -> -0.36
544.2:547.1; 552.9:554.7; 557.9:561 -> -0.13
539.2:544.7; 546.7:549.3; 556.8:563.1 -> -0.15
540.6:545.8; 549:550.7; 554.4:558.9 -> 0.06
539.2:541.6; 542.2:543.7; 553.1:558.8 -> -0.06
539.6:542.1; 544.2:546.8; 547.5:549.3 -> 0.02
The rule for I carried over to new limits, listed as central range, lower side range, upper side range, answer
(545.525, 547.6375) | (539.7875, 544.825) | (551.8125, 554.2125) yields 0.06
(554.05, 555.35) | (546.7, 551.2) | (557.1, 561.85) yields -0.09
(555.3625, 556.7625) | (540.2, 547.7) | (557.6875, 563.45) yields -0.22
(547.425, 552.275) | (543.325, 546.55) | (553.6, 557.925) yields 0.04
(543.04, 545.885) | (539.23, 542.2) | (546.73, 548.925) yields -0.06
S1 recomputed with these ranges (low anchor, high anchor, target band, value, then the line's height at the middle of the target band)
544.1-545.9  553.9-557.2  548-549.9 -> 0.046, 14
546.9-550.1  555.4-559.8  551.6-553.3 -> -0.009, 13.9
